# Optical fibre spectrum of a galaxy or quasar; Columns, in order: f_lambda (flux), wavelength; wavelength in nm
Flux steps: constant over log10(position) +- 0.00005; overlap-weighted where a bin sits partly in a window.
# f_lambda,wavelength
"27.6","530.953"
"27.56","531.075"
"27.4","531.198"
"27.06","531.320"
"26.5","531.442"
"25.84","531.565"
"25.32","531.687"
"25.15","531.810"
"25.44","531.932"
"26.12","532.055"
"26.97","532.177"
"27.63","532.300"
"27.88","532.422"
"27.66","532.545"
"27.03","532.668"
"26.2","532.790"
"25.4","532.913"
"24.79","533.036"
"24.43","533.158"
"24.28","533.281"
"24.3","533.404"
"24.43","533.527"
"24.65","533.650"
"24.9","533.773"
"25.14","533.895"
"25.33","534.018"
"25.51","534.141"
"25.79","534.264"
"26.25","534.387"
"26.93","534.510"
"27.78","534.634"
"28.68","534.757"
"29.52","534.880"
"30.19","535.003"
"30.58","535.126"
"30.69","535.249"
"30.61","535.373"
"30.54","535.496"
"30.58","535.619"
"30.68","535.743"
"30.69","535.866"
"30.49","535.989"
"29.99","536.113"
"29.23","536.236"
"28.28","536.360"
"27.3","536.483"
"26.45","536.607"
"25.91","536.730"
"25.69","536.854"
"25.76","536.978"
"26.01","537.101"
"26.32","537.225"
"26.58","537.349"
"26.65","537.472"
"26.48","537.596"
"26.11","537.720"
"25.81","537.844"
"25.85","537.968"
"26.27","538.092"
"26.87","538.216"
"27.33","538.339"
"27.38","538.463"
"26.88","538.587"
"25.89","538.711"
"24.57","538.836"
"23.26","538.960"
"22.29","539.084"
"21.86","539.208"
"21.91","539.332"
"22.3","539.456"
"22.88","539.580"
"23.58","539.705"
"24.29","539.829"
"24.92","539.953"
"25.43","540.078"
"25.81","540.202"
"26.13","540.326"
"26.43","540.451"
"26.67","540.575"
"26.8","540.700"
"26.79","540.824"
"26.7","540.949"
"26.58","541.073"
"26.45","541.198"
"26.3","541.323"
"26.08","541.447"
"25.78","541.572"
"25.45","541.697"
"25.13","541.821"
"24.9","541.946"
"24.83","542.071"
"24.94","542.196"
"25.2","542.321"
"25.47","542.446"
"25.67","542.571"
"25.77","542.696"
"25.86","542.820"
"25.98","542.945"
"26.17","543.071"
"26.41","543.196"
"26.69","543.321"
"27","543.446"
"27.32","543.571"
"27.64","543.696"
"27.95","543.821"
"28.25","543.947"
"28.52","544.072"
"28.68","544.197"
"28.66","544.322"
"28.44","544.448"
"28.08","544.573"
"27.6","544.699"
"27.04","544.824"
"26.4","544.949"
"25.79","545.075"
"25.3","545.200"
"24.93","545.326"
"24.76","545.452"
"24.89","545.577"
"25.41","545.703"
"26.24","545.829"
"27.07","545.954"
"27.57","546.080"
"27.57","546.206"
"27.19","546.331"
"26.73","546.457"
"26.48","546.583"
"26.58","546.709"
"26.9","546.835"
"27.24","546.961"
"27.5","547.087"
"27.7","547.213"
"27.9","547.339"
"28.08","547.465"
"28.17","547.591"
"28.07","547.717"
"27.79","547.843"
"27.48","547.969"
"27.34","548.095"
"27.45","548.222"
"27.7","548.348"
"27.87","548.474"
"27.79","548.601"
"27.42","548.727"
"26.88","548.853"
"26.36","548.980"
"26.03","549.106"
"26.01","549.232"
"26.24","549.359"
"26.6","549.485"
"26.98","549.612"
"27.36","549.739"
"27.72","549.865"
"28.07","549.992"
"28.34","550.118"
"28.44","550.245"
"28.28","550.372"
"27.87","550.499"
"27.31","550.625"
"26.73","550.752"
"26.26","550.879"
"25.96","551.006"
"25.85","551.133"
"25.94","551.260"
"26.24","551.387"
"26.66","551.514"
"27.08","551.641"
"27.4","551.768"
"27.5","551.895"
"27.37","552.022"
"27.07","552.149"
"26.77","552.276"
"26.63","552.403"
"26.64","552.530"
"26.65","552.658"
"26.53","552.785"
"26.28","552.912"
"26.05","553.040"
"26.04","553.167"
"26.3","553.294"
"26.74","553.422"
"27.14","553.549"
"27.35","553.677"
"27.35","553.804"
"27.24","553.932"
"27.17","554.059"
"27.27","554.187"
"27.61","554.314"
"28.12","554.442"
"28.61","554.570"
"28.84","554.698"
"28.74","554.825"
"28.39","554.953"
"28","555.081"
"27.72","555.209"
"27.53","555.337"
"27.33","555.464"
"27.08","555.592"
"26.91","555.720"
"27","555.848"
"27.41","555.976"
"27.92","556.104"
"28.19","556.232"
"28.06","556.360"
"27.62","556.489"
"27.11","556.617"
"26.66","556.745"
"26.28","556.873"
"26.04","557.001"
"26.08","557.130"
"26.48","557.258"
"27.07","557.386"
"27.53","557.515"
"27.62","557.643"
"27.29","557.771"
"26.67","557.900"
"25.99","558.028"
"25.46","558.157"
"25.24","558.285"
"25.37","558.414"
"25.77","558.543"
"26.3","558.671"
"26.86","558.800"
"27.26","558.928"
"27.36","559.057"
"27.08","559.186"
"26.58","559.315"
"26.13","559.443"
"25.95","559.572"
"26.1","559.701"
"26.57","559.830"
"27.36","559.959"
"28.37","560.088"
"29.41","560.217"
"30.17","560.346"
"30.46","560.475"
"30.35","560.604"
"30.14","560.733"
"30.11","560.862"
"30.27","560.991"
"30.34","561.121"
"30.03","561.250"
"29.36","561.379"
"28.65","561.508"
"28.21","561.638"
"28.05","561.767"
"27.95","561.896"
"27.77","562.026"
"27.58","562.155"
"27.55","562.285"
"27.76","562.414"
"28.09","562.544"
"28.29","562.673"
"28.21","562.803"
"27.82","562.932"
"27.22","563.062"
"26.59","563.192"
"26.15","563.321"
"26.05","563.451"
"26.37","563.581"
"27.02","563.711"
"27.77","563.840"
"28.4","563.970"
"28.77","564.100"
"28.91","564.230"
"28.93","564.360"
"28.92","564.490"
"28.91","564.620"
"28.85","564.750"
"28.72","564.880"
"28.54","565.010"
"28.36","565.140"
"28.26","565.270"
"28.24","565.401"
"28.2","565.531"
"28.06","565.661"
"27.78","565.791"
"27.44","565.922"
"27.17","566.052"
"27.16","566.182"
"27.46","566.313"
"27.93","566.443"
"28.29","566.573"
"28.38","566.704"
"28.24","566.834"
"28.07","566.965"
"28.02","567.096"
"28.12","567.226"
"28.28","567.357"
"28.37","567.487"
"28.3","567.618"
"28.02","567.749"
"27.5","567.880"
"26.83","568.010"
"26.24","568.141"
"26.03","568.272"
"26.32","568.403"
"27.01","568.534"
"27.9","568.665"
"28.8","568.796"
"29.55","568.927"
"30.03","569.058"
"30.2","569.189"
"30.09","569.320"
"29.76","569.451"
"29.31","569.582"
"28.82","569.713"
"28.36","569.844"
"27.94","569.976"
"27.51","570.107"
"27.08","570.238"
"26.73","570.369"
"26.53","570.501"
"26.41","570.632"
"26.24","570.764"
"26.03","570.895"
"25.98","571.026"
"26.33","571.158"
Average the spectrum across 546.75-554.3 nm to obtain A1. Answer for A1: 27.1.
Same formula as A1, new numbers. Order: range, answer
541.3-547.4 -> 26.6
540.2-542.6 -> 25.9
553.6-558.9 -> 27.2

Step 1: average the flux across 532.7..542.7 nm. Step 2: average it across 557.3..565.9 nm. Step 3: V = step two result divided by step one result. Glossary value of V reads 1.06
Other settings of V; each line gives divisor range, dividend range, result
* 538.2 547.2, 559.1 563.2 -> 1.08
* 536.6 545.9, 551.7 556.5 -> 1.05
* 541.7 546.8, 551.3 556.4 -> 1.03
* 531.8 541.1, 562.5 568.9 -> 1.05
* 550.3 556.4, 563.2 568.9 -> 1.02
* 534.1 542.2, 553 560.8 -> 1.03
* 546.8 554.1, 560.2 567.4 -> 1.04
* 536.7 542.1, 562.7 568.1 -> 1.09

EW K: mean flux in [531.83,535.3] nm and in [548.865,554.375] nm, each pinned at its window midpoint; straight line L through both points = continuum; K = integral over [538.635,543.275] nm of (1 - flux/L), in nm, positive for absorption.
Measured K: 0.26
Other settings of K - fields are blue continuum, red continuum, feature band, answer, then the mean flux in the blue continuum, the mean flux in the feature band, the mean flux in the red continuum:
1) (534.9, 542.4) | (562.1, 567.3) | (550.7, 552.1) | 0.03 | 26.5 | 26.6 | 27.9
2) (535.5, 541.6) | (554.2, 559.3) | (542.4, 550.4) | -0.12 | 26.3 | 27.1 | 27.1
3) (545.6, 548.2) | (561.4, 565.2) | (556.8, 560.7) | 0.10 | 27.2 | 27.1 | 28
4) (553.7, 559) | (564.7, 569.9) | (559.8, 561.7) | -0.12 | 27.2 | 29.4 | 28.2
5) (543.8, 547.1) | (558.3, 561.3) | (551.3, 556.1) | 0.05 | 26.9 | 27.2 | 28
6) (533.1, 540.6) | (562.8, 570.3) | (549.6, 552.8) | 0.02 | 26.5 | 27.1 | 28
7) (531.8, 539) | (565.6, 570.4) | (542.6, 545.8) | 0.06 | 27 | 26.8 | 28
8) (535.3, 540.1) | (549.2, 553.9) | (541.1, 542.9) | 0.07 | 26.4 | 25.6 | 26.9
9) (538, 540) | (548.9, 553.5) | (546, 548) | -0.11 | 24.6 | 27.4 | 26.8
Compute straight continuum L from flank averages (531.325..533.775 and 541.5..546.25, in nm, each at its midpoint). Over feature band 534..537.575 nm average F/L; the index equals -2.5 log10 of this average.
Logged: -0.09 mag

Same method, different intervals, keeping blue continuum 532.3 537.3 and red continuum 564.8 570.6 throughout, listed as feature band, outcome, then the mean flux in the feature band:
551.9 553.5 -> 0.04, 26.6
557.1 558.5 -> 0.06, 26.4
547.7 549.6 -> 0.02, 27.1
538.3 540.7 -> 0.11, 24.7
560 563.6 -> -0.02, 28.5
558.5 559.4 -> 0.04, 26.8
